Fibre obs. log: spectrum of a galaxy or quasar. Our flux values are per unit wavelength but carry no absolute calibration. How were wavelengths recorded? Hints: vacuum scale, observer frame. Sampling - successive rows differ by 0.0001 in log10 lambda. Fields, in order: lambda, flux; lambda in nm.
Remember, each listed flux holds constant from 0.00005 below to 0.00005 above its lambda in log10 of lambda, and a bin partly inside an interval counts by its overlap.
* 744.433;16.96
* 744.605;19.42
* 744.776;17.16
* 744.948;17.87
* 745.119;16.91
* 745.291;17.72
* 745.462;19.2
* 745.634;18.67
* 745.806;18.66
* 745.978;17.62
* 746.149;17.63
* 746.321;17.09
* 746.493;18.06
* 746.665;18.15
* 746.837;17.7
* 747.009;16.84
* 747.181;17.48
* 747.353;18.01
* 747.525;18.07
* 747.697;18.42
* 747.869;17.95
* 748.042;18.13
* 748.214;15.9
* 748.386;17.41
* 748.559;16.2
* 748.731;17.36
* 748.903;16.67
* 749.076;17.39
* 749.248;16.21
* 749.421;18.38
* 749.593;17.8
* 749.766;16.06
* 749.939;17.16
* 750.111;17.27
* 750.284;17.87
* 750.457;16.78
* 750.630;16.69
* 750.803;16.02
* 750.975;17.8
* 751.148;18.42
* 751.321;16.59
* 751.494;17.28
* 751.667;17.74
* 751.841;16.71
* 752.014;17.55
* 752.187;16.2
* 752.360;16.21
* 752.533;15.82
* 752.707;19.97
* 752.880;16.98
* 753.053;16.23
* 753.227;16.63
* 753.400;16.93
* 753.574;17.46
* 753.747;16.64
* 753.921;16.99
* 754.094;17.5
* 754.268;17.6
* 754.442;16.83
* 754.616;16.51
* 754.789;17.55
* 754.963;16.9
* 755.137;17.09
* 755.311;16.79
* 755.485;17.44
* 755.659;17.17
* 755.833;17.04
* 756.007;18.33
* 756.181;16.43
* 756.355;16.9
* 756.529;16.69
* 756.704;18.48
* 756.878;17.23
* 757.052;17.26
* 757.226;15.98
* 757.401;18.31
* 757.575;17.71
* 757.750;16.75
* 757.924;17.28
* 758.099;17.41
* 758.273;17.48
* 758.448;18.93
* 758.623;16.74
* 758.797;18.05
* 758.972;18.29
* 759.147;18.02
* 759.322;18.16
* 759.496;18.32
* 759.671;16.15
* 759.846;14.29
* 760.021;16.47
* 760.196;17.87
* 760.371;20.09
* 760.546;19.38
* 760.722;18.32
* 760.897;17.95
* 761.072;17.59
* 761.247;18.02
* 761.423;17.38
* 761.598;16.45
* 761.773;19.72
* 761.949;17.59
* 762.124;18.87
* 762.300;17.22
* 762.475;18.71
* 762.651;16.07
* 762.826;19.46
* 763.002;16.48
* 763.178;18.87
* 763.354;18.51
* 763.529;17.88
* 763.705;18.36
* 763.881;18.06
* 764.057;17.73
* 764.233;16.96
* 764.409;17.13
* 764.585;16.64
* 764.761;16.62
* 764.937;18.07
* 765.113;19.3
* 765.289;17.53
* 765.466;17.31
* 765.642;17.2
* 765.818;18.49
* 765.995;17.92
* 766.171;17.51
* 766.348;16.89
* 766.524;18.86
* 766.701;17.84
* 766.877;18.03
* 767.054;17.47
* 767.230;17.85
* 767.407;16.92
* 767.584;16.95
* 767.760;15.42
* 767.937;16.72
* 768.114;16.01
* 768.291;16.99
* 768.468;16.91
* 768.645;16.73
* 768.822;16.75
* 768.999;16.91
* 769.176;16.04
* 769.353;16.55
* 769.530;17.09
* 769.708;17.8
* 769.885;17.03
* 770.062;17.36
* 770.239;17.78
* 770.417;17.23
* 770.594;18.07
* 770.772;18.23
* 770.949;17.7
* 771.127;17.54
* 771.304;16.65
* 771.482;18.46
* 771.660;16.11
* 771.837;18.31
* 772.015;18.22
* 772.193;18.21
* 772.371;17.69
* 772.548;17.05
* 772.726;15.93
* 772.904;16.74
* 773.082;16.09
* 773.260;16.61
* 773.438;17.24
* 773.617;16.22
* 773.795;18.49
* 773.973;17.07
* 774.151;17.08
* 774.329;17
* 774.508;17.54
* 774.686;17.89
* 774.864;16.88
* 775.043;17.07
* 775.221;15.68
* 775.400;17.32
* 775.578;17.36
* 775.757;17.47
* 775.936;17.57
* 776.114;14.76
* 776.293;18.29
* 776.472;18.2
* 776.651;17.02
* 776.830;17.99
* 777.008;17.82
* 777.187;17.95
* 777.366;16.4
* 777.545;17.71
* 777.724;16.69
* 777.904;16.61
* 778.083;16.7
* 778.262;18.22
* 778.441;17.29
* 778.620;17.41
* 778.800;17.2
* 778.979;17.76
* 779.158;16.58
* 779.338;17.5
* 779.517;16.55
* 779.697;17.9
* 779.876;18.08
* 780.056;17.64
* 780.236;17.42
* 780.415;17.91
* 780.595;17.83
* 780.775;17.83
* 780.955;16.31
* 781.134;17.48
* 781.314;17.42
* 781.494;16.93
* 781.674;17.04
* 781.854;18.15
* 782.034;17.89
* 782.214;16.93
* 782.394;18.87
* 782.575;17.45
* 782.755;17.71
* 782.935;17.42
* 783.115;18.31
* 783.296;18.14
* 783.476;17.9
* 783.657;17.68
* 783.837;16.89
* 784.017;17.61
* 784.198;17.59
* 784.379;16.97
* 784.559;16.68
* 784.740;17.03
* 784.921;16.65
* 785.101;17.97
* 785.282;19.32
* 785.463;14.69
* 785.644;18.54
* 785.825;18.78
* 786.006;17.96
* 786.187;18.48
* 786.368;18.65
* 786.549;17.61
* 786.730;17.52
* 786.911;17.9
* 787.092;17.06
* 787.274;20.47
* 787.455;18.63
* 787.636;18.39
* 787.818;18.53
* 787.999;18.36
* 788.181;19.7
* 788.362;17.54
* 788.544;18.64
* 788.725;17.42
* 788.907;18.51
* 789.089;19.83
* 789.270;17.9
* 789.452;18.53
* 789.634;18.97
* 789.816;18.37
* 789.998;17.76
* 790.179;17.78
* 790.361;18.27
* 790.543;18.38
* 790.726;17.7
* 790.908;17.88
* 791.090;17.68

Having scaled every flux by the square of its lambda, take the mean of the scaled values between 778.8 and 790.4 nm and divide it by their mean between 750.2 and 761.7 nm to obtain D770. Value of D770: 1.1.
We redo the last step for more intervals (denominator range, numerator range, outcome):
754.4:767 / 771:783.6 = 1.03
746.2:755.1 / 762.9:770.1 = 1.05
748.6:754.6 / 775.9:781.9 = 1.09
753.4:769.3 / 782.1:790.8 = 1.10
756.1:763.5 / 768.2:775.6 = 1.00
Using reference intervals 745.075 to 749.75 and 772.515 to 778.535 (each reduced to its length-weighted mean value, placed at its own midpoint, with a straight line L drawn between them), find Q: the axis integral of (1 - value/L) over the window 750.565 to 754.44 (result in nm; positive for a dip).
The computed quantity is 0.09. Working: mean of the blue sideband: 17.6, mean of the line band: 17.1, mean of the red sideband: 17.1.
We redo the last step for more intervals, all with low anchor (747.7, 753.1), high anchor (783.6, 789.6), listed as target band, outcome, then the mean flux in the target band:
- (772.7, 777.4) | 0.16 nm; 17.1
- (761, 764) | -0.09 nm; 18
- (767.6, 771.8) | 0.13 nm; 17.1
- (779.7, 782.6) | 0.05 nm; 17.6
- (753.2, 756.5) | 0.03 nm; 17.1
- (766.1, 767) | -0.01 nm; 17.8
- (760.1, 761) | -0.07 nm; 18.7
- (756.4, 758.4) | 0.00 nm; 17.3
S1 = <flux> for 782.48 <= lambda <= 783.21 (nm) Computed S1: 17.7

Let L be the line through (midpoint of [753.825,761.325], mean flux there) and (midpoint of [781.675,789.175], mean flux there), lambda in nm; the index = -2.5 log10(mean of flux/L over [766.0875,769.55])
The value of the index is 0.04 mag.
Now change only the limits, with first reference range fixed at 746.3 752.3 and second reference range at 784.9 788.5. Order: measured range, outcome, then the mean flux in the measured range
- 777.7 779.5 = 0.05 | 17.2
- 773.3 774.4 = 0.04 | 17.2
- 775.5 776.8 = 0.04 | 17.3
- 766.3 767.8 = 0.02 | 17.4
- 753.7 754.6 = 0.02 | 17.1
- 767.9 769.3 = 0.07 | 16.6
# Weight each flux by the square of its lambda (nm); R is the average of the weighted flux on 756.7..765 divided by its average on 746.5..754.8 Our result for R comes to 1.06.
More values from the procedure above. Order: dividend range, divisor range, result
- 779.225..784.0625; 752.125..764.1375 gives 1.07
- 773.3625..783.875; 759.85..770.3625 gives 1.03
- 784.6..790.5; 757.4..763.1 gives 1.10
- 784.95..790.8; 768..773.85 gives 1.11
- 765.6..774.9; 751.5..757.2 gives 1.05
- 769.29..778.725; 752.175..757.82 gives 1.06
